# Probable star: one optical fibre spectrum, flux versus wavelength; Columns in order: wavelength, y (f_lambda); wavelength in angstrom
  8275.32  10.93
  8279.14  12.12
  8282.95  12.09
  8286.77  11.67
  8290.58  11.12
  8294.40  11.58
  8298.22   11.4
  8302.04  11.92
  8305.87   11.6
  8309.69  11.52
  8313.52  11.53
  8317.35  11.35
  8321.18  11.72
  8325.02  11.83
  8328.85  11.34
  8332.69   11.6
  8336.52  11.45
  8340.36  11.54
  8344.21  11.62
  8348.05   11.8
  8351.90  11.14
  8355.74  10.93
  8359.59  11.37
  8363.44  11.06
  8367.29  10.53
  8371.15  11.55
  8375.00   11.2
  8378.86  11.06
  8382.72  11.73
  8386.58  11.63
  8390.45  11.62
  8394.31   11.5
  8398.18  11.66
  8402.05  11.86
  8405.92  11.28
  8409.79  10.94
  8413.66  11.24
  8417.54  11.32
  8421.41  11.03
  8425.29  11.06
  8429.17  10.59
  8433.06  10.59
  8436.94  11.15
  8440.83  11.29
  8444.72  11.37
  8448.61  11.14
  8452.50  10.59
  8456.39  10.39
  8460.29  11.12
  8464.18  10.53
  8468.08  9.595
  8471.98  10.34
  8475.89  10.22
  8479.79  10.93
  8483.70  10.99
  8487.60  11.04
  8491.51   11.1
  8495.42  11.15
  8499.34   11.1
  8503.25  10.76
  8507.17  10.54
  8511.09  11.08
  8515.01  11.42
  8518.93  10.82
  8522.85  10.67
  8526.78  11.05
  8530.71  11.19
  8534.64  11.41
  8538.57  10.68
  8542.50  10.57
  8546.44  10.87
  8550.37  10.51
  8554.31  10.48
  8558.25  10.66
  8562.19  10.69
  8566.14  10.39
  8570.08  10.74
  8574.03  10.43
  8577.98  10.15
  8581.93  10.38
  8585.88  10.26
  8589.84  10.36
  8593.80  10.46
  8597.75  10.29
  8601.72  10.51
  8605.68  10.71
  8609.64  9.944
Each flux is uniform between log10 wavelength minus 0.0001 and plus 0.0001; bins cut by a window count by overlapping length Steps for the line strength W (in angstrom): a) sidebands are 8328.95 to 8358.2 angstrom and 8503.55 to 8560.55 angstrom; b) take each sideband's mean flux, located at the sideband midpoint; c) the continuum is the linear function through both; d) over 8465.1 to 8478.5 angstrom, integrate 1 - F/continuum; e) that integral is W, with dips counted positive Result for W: 1.1 angstrom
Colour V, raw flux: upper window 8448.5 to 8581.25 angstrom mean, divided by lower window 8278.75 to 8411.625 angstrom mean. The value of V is 0.9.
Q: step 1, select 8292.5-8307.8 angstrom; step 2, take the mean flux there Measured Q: 11.6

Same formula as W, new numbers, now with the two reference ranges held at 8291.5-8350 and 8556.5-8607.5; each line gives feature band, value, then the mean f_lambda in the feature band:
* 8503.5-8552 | -0.9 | 10.9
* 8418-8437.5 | 0.4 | 10.9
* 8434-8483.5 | 1.2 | 10.7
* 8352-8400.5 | 0.1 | 11.3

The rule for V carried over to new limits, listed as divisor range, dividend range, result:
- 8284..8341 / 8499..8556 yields 0.94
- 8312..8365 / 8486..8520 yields 0.96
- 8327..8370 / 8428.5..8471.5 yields 0.95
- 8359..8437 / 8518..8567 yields 0.96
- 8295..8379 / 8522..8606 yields 0.93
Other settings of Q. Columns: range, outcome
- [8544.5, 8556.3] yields 10.6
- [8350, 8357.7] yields 11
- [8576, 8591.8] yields 10.3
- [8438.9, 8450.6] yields 11.3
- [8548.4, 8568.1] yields 10.5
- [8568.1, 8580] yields 10.4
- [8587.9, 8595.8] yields 10.4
